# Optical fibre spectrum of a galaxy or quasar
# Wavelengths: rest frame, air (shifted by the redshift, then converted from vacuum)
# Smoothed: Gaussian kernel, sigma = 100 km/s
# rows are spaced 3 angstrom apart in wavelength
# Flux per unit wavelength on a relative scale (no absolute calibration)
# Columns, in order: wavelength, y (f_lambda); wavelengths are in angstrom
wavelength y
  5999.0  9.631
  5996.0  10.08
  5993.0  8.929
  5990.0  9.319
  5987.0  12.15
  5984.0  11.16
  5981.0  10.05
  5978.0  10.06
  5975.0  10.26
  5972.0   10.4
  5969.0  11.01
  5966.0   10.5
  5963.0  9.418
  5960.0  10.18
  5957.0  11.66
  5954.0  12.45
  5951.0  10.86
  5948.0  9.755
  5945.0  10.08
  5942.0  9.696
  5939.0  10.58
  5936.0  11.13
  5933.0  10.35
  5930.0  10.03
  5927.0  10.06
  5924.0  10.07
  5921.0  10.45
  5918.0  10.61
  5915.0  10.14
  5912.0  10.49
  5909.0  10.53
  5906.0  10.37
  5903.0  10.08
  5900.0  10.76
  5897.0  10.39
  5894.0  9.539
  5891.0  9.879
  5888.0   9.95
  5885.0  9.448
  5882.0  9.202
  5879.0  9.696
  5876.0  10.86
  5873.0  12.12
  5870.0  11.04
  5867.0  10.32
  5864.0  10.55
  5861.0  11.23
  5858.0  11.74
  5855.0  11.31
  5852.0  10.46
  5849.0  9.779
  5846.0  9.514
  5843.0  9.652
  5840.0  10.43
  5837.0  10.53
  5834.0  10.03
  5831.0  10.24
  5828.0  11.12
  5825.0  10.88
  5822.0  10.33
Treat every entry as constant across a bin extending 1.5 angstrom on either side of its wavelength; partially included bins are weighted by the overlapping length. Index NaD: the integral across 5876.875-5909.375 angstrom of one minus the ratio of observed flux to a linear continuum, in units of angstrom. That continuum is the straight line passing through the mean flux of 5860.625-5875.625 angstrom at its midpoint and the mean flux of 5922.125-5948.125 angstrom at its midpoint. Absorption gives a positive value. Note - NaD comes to 2.2 angstrom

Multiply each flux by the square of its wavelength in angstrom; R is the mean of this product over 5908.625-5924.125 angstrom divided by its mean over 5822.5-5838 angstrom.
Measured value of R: 1.0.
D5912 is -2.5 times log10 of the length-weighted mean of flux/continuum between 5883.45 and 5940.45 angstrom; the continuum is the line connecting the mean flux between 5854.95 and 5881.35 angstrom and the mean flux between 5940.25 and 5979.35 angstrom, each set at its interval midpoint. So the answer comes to 0.05 mag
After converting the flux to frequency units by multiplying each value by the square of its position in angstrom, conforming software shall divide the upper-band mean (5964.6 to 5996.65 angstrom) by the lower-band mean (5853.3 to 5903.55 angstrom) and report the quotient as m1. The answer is 1.0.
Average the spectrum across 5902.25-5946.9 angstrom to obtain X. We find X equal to 10.3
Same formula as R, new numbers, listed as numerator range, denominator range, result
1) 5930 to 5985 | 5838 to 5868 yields 1.04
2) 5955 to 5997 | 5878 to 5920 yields 1.06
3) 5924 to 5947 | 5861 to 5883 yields 0.99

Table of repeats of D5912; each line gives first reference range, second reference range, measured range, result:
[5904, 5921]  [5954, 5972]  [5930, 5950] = 0.032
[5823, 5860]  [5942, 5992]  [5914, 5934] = 0.029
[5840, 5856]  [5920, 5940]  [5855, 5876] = -0.099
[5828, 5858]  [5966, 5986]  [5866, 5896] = 0.020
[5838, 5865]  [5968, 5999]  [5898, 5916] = 0.002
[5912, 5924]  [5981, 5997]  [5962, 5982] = 0.006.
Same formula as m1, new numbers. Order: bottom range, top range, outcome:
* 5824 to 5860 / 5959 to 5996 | 1.03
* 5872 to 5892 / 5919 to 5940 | 1.04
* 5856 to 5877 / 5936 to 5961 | 0.99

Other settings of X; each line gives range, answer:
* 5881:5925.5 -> 10.1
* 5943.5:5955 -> 10.7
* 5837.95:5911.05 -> 10.4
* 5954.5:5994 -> 10.5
